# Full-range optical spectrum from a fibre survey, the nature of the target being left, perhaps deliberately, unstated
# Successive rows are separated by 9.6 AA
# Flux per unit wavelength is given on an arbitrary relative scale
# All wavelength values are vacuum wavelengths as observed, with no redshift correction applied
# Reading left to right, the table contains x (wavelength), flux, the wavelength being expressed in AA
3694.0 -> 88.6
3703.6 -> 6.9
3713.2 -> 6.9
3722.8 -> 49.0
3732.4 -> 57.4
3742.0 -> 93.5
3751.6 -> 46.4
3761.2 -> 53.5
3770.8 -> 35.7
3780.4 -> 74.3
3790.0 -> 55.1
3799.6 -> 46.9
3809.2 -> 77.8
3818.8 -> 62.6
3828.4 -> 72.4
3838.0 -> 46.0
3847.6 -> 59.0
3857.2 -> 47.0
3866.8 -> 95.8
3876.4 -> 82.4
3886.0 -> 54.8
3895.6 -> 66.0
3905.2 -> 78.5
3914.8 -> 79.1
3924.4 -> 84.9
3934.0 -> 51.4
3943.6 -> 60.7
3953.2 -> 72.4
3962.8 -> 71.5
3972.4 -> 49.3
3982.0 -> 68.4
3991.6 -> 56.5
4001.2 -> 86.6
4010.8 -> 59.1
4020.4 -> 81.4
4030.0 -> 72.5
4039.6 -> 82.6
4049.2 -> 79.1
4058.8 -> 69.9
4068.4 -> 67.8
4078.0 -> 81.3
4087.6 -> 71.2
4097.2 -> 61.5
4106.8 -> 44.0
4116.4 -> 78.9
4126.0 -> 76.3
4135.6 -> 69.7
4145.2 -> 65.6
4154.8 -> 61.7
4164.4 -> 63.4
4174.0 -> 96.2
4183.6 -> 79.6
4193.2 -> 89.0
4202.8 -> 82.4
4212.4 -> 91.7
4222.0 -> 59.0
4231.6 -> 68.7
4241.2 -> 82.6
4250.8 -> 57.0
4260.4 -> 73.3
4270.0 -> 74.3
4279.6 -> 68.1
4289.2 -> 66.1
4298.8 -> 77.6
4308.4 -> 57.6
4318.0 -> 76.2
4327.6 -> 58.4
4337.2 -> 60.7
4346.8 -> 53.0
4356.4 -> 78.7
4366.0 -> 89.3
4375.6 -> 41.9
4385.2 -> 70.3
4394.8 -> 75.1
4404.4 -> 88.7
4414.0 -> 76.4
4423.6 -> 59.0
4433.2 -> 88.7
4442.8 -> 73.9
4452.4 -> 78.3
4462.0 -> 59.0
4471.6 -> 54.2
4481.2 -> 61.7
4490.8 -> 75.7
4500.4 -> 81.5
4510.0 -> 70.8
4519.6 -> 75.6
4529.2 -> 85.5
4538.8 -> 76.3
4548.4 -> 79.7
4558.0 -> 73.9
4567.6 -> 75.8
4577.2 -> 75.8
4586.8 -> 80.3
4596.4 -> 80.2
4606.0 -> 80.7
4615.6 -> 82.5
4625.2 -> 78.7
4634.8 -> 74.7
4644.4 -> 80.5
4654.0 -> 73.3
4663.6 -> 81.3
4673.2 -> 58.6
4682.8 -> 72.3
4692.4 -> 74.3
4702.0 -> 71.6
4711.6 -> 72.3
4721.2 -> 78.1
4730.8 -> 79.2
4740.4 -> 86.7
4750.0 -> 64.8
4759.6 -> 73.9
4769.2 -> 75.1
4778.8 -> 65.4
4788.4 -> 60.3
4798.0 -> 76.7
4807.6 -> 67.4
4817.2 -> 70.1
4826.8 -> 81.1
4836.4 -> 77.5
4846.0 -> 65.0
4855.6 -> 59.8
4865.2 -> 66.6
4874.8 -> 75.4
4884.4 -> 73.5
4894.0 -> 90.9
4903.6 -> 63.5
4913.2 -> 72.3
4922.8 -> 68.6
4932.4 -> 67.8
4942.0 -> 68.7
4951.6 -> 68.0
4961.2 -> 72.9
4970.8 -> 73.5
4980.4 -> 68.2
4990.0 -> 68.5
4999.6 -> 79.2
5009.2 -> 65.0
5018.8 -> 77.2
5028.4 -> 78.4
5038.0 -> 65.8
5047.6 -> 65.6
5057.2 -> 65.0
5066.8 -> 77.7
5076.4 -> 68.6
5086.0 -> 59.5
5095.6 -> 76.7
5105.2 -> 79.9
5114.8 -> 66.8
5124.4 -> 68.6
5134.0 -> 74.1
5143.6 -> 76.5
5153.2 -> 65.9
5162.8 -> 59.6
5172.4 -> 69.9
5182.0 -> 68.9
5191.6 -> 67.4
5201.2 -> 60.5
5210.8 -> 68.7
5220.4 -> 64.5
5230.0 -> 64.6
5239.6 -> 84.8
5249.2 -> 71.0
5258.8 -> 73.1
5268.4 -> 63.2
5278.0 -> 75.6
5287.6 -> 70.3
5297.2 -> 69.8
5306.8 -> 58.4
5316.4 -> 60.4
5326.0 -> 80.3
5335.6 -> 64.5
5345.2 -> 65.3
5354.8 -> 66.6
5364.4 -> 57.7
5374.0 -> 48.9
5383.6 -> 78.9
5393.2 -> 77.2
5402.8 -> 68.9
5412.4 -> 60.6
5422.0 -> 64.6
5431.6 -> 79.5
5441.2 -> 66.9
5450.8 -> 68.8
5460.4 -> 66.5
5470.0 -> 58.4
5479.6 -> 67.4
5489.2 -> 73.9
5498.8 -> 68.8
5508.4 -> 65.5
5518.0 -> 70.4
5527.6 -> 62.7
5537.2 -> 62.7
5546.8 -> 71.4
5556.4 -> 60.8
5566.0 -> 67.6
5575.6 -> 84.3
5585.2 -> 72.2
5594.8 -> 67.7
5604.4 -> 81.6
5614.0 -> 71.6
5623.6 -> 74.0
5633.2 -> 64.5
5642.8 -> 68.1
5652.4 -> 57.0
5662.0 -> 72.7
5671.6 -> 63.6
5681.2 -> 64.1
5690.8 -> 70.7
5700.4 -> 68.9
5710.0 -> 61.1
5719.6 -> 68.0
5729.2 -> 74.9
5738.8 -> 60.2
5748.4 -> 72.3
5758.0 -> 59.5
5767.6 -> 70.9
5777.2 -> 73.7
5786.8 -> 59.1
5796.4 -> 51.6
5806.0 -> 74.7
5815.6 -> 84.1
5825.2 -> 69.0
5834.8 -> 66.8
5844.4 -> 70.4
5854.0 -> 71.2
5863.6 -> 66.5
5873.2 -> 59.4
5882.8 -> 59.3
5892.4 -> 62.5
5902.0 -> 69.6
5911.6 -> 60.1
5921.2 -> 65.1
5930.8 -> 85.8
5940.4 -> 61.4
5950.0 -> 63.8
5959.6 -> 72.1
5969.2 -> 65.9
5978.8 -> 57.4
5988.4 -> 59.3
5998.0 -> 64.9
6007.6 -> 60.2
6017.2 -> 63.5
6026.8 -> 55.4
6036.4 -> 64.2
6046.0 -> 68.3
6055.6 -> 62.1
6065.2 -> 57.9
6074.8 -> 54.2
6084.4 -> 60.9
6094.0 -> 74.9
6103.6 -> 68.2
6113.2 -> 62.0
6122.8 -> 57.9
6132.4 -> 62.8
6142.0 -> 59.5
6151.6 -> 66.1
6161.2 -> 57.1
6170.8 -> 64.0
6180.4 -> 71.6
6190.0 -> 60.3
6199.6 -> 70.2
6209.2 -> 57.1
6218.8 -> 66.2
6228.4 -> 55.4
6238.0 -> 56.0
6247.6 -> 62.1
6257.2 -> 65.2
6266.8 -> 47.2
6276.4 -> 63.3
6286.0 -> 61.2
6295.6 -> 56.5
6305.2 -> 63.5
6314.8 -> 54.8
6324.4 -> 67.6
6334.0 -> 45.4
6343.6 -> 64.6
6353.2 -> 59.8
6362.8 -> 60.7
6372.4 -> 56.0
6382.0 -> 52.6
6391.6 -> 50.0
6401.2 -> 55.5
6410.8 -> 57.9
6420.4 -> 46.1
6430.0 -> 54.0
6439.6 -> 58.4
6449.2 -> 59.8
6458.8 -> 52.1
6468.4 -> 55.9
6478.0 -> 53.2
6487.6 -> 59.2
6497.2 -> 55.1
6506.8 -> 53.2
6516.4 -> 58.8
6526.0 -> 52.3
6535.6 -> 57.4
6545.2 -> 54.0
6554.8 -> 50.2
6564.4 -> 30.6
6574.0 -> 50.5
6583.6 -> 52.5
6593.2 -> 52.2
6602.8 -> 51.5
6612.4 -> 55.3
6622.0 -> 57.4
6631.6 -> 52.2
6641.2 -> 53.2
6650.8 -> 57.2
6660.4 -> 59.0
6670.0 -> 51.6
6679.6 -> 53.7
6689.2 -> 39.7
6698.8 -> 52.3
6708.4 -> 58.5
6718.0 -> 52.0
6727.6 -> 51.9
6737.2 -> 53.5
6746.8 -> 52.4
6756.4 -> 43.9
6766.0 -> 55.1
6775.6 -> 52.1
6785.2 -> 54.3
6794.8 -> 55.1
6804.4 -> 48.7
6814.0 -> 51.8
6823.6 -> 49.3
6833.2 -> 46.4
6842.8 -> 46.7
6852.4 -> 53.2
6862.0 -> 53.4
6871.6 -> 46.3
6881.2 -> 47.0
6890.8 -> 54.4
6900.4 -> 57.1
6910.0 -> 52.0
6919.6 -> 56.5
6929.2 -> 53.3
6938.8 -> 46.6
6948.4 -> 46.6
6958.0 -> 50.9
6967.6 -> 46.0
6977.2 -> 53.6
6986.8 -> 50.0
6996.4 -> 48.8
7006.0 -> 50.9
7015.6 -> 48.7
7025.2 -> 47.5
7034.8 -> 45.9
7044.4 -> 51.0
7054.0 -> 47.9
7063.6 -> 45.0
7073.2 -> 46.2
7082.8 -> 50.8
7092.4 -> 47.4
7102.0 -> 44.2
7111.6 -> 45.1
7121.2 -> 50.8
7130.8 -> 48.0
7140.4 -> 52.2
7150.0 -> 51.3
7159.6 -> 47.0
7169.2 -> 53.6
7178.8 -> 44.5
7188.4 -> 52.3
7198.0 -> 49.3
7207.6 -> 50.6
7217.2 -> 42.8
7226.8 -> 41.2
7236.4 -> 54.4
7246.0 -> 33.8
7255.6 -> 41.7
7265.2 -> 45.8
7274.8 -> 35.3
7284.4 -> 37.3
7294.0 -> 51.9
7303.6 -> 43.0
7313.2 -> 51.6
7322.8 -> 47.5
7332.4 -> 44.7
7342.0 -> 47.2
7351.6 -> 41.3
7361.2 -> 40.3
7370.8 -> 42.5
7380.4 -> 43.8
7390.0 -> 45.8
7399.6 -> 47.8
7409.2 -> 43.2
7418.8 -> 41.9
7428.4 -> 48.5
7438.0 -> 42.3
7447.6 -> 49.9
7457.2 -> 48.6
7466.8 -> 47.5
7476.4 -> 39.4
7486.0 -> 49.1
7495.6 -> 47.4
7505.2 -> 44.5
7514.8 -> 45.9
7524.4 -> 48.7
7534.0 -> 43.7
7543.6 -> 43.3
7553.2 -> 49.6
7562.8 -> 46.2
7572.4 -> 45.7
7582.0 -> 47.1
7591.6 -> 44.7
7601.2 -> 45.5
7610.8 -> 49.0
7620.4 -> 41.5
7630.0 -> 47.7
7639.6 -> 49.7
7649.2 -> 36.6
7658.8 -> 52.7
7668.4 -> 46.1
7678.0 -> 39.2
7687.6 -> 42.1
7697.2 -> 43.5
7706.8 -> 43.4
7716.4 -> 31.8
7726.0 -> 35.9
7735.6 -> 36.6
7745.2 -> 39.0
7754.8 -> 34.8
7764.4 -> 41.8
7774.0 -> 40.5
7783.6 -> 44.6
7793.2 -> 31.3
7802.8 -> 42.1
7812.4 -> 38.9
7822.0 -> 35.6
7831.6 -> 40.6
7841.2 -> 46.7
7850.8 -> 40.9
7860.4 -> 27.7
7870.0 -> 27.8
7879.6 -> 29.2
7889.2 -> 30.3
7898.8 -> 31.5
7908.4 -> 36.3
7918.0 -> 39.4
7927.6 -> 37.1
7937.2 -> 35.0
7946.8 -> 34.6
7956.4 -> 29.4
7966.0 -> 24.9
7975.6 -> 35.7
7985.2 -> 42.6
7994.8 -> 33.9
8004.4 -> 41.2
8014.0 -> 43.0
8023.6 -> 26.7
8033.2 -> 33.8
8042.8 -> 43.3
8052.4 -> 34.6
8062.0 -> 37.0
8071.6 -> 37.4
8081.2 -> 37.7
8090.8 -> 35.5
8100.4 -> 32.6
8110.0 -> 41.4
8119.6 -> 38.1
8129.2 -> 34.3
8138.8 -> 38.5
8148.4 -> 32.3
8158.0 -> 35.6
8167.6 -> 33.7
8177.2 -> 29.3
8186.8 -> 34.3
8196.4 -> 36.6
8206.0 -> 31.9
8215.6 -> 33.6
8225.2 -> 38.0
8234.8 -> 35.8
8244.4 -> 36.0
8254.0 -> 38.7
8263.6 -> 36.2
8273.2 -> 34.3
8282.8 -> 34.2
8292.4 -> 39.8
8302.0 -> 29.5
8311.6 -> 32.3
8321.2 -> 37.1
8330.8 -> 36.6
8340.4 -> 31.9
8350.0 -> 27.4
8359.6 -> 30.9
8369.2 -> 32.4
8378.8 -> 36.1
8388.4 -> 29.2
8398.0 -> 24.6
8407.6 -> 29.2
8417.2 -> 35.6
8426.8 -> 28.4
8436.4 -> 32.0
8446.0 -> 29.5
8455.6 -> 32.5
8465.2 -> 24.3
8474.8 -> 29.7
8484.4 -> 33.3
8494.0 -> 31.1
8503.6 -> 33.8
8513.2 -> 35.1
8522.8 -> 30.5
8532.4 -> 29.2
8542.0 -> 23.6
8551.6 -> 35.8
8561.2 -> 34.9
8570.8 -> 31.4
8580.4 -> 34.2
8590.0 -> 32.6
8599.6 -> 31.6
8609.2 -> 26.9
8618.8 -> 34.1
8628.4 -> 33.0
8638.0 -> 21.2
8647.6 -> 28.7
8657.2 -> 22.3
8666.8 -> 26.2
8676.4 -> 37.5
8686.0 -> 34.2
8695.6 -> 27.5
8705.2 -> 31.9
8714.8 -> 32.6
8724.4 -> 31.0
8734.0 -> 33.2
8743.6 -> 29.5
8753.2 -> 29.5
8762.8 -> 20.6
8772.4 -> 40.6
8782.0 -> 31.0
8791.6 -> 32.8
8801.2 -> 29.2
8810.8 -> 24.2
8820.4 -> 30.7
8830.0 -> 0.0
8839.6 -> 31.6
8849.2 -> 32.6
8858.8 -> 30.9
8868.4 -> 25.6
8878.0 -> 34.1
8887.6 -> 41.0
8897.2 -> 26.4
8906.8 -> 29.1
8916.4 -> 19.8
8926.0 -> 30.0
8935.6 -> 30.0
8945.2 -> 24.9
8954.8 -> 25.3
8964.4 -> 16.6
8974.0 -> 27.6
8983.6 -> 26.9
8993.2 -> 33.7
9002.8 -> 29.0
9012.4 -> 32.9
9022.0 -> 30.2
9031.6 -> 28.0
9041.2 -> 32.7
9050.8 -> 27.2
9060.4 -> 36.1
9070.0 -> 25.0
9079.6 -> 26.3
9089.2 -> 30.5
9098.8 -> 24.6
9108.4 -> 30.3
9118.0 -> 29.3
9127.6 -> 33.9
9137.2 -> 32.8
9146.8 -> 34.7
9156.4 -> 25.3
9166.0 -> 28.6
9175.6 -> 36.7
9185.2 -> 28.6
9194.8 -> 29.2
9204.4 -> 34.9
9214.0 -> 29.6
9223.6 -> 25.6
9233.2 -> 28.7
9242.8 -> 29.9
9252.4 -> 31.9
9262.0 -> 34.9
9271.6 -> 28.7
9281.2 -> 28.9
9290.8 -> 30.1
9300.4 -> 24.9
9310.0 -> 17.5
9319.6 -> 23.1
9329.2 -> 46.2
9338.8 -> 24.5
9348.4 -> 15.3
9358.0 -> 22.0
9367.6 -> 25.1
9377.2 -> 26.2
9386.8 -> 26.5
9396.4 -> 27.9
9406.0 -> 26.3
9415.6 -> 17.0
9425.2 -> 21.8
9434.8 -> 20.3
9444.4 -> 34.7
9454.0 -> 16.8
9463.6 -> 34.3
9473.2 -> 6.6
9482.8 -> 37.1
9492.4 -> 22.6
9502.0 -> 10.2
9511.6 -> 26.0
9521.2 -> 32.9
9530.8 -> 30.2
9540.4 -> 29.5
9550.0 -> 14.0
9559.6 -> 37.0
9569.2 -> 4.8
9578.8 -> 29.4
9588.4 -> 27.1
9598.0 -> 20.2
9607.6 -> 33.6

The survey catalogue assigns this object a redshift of 0.00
